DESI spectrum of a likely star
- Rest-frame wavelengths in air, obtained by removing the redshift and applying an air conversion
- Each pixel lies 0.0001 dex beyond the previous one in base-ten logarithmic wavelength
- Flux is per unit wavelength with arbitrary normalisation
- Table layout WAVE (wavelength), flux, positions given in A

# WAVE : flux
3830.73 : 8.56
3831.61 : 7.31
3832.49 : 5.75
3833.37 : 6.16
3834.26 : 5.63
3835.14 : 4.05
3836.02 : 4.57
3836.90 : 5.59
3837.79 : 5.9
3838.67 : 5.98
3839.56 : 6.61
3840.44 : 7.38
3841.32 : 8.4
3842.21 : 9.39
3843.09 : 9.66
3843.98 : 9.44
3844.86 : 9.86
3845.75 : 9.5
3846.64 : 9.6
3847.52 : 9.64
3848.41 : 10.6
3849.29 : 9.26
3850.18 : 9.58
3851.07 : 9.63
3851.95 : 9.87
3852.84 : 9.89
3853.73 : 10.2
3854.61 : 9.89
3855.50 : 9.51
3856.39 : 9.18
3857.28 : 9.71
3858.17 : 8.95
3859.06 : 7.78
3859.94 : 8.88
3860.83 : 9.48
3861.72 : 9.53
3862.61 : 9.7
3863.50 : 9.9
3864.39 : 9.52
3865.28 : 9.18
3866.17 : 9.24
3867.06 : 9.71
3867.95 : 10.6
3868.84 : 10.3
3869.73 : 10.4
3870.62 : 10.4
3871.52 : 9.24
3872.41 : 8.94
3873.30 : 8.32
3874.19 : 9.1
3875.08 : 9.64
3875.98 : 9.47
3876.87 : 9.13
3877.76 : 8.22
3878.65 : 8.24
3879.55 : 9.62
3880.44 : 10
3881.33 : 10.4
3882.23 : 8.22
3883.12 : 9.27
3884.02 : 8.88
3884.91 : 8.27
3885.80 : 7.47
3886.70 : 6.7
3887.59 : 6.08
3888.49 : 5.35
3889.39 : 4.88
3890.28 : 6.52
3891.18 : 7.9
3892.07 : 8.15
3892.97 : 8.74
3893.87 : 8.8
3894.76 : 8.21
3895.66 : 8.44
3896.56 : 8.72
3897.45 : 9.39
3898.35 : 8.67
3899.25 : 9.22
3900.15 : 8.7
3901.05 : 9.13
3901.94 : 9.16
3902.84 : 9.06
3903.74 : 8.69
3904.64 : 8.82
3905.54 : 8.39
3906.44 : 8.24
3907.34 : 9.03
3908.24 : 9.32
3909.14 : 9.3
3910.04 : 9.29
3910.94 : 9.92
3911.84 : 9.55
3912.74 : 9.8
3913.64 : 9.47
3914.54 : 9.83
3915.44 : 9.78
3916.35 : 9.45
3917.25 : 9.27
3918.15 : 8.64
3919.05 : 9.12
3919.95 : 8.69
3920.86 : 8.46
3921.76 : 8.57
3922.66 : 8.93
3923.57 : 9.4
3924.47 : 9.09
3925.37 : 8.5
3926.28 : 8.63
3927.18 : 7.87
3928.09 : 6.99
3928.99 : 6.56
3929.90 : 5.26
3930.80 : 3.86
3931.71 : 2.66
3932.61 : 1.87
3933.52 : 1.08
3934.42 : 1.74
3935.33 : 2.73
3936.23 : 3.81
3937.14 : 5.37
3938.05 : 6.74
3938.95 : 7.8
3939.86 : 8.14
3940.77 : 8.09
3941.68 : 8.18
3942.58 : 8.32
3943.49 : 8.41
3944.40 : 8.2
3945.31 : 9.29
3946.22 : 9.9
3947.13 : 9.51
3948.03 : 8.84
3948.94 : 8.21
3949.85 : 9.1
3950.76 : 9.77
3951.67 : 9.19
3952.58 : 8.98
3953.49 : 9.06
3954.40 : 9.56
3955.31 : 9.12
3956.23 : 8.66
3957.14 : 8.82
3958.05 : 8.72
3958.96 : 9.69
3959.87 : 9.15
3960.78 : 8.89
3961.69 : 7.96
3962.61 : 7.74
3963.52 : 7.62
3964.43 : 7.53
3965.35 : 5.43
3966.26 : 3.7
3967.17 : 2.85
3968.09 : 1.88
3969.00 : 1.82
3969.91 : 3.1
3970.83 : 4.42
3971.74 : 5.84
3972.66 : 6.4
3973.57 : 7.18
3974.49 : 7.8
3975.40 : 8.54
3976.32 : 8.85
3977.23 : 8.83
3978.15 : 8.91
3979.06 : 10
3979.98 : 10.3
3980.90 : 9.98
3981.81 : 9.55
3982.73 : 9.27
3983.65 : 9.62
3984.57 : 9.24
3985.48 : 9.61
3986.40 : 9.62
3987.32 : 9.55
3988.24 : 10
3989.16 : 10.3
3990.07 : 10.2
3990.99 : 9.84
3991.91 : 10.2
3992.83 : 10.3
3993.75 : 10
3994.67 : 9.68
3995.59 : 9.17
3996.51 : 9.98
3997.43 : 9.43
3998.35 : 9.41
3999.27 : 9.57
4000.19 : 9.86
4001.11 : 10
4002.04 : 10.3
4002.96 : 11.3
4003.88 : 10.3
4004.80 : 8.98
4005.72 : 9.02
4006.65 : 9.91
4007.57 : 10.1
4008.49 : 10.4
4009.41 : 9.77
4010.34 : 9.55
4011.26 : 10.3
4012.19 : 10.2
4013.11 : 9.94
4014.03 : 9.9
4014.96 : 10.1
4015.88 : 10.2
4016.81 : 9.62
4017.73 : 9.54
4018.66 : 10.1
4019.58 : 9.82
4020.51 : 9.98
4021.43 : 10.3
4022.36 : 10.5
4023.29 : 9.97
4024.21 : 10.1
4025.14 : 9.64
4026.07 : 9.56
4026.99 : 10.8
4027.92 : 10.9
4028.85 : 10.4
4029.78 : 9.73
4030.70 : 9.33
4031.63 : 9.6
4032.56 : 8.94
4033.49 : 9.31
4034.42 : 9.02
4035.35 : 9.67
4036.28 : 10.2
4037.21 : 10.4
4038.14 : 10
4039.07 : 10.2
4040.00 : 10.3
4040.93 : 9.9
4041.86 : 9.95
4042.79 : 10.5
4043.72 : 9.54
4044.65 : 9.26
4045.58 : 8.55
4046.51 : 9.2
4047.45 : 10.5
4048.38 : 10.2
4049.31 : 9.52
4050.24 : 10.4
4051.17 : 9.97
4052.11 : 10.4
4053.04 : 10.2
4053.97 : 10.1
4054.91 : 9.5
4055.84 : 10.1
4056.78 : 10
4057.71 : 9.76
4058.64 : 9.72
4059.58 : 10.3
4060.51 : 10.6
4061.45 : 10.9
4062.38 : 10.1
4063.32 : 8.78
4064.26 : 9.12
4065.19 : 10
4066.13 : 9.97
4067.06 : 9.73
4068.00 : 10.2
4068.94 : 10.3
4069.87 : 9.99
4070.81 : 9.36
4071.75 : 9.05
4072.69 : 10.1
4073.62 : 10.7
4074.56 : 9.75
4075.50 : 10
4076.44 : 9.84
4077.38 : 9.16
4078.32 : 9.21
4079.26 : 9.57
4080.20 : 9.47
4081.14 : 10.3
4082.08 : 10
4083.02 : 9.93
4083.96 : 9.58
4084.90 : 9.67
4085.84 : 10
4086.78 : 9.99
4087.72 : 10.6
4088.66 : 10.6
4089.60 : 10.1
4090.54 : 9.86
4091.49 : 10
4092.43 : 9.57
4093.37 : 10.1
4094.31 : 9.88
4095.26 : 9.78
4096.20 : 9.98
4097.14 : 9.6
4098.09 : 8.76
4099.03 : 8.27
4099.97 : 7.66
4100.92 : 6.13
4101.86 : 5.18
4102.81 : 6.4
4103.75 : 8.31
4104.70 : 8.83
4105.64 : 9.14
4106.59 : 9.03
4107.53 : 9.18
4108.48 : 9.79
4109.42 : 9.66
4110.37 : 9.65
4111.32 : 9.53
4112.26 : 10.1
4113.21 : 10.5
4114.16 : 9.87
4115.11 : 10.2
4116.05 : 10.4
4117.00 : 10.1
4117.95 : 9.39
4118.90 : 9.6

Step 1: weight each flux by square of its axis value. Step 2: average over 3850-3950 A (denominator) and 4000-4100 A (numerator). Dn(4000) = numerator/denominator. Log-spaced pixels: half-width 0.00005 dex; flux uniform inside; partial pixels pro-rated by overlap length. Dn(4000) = 1.3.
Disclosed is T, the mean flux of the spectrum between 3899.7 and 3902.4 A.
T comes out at 9.01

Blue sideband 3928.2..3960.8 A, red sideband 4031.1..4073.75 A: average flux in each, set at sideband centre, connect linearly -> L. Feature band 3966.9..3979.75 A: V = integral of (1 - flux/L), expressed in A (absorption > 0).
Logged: 2.8 A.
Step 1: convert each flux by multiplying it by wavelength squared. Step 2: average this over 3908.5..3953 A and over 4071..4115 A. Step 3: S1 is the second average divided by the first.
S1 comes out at 1.31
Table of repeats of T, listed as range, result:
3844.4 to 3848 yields 9.65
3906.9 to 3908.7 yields 9.18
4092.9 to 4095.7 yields 9.91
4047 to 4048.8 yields 10.4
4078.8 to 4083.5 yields 9.85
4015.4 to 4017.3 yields 9.93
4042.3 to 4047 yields 9.41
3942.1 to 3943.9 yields 8.39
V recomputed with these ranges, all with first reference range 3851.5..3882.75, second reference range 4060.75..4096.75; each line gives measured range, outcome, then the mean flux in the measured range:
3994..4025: -0.6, 9.92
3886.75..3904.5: 2.7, 8.08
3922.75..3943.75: 7.5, 6.16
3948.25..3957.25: 0.5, 9.04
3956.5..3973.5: 6.0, 6.25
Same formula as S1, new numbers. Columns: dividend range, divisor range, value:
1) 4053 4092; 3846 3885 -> 1.16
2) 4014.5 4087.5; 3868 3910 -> 1.24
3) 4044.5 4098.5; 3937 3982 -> 1.34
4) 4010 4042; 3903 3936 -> 1.37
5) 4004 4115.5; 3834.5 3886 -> 1.20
